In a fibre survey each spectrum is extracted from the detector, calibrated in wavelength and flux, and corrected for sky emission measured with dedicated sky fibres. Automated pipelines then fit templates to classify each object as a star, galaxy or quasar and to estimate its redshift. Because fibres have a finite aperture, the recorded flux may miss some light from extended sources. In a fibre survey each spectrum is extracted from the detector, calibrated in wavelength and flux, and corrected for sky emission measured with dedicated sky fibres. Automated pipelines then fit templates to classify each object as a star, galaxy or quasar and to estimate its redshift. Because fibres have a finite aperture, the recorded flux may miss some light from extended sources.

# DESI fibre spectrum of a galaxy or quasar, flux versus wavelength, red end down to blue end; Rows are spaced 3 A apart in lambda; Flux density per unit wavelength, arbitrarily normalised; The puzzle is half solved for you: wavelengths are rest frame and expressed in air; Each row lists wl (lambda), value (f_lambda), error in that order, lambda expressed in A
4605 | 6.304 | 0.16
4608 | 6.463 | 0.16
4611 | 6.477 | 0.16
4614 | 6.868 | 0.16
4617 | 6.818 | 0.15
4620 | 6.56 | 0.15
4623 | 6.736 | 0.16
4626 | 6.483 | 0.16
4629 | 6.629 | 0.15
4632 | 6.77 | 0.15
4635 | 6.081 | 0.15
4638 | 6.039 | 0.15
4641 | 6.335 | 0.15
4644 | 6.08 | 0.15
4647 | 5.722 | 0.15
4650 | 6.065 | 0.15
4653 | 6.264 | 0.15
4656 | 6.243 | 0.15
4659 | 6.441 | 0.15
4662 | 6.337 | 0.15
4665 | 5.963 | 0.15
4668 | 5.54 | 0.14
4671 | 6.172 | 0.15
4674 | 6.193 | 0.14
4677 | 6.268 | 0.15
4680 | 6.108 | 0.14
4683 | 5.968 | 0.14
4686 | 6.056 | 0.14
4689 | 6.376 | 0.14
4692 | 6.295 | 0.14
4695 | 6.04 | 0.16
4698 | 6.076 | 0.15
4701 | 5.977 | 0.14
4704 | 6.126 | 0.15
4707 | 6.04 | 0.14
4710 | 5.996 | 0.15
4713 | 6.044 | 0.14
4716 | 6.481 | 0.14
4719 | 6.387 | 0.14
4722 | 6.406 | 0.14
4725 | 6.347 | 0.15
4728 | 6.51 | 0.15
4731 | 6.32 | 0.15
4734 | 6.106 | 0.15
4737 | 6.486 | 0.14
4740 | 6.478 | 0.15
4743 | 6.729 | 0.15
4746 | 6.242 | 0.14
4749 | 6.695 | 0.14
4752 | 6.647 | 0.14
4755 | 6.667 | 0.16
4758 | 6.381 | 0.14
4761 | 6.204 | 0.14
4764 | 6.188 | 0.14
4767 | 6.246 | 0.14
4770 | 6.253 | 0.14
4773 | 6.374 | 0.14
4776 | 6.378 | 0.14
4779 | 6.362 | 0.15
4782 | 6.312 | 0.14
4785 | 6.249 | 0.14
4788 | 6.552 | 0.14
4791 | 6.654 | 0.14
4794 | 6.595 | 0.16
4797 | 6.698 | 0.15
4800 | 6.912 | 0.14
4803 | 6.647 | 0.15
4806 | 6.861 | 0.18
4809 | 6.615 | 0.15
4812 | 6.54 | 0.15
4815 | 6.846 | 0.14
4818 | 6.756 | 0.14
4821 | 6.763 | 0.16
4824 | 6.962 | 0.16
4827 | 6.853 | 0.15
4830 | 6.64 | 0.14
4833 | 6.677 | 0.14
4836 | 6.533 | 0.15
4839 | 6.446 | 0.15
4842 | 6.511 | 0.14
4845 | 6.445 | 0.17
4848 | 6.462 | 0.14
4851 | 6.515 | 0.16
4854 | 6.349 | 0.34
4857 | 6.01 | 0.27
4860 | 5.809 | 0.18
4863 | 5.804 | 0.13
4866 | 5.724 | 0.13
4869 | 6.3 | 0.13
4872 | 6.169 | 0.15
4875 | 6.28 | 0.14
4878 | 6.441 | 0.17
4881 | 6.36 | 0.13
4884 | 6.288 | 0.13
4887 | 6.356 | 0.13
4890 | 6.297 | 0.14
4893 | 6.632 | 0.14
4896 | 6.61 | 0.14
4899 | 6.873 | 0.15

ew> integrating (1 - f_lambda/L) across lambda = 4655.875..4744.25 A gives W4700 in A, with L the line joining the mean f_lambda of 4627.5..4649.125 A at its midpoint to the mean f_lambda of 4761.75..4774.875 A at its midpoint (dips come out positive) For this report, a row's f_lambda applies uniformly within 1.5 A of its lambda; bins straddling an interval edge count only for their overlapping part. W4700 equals 0.46 A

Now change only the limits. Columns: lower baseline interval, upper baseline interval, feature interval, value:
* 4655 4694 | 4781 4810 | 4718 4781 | 0.4 A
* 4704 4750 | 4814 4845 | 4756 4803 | 0.6 A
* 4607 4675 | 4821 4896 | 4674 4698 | 0.7 A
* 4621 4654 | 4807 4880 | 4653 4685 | 1.0 A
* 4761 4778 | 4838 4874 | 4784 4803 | -1.1 A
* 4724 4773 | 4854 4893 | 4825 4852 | -1.4 A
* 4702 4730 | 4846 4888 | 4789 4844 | -4.1 A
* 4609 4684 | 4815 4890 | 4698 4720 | 0.6 A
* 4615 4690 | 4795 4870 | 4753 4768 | 0.1 A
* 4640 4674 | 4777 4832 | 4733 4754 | -0.2 A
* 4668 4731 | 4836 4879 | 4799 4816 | -1.4 A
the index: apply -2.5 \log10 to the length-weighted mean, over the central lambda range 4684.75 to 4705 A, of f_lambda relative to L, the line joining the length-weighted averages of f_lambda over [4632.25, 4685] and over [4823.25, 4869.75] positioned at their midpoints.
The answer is 0.01 mag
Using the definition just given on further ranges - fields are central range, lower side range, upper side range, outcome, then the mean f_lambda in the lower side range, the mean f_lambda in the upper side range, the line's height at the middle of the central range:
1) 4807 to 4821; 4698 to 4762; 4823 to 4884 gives -0.06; 6.34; 6.36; 6.35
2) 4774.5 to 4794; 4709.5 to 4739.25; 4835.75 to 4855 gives -0.01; 6.32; 6.46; 6.39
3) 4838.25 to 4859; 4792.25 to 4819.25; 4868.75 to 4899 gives 0.03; 6.72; 6.4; 6.54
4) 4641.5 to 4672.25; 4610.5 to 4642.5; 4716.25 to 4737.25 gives 0.07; 6.53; 6.37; 6.48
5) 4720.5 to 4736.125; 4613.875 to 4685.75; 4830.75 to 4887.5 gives -0.01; 6.26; 6.29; 6.27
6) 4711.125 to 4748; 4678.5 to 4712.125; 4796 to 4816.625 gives -0.01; 6.1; 6.73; 6.29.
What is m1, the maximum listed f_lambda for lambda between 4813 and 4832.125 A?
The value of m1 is 6.962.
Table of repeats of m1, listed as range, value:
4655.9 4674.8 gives 6.441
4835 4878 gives 6.533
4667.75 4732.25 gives 6.51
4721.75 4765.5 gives 6.729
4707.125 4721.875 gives 6.481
